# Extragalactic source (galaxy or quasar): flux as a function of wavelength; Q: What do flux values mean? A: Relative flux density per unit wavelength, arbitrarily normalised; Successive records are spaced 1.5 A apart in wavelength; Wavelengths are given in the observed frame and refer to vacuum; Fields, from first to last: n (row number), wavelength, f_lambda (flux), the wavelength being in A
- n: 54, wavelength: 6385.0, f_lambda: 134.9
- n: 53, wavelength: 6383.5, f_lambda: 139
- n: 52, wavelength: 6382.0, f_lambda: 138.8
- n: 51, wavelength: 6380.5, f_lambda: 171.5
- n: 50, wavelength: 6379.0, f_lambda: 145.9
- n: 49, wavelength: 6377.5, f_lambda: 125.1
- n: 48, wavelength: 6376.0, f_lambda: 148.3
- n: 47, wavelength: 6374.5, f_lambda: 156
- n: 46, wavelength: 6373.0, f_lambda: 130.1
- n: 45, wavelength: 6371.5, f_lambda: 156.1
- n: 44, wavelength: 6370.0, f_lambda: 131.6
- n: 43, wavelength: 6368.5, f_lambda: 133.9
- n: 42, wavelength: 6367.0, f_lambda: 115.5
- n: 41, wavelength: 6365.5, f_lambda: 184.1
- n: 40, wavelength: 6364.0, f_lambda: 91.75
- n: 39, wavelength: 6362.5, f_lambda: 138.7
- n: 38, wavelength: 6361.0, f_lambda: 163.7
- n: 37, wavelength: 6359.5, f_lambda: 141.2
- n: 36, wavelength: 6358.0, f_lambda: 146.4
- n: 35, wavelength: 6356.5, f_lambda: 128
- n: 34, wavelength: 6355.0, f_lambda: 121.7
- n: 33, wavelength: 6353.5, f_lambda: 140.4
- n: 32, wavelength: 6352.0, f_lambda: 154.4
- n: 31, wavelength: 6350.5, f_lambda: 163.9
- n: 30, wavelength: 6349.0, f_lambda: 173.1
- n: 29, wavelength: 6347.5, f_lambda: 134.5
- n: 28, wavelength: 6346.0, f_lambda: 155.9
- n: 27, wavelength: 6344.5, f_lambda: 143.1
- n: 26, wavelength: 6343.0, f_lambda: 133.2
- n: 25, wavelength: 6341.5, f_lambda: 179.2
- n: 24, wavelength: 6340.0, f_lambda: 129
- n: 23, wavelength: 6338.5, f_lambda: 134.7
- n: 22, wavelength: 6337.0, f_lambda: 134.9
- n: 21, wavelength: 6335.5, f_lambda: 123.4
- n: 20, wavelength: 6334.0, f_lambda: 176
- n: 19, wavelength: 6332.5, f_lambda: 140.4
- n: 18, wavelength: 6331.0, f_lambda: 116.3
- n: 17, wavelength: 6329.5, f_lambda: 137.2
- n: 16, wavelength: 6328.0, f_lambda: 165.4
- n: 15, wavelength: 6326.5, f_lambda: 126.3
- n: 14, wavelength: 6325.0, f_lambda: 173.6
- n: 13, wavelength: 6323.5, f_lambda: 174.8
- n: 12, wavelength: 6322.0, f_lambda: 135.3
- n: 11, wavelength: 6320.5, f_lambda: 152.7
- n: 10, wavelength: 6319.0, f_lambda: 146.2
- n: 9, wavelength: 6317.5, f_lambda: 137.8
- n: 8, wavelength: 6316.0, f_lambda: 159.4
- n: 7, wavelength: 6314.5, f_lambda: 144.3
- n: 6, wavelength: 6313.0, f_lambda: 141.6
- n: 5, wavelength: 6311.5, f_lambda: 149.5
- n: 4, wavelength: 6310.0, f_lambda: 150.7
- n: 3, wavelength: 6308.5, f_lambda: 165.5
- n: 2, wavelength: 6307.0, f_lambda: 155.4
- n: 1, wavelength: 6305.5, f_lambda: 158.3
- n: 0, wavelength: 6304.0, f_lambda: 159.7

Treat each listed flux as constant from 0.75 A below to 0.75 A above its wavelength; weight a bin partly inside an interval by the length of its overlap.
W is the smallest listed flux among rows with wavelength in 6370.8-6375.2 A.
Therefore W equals 130.1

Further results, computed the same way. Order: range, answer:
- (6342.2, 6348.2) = 133.2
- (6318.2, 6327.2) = 126.3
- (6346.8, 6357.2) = 121.7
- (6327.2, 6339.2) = 116.3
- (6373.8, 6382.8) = 125.1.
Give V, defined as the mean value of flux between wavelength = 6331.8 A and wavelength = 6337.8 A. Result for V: 144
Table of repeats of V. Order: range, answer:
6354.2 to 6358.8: 132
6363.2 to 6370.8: 132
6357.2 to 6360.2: 144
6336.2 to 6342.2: 144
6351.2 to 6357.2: 136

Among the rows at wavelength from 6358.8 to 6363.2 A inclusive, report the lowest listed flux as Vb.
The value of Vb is 138.7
